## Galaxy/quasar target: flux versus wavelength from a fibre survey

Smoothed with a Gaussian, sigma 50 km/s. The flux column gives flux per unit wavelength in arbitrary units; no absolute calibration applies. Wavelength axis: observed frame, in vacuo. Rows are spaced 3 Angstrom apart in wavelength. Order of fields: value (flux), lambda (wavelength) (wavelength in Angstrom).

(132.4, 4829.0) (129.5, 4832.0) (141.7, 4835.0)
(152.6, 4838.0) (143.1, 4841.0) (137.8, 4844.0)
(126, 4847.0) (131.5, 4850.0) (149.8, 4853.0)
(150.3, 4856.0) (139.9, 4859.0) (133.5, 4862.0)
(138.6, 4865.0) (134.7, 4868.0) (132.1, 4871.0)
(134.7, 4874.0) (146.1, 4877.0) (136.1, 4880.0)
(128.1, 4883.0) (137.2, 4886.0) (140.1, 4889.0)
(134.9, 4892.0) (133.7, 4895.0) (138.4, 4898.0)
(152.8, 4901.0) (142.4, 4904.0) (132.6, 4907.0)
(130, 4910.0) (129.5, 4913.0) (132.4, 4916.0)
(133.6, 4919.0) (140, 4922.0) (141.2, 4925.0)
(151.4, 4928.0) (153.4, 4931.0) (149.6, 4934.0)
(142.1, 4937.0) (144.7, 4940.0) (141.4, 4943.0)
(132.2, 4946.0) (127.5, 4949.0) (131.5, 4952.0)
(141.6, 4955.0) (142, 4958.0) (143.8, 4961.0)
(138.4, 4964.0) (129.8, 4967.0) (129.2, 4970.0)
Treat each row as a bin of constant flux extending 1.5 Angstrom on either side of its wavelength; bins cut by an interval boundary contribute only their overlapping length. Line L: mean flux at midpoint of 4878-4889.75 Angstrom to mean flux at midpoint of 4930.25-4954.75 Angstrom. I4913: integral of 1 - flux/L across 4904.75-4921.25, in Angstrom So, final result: 0.6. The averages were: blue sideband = 136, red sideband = 140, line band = 132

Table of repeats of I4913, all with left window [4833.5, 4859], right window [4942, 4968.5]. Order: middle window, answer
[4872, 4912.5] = 0.6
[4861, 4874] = 0.5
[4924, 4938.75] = -1.1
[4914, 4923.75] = 0.2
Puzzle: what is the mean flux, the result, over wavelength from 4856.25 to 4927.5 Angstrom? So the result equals 137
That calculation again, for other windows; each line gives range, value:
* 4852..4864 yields 143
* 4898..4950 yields 140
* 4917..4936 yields 144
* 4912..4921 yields 132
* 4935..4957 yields 138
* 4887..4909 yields 139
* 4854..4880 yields 139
